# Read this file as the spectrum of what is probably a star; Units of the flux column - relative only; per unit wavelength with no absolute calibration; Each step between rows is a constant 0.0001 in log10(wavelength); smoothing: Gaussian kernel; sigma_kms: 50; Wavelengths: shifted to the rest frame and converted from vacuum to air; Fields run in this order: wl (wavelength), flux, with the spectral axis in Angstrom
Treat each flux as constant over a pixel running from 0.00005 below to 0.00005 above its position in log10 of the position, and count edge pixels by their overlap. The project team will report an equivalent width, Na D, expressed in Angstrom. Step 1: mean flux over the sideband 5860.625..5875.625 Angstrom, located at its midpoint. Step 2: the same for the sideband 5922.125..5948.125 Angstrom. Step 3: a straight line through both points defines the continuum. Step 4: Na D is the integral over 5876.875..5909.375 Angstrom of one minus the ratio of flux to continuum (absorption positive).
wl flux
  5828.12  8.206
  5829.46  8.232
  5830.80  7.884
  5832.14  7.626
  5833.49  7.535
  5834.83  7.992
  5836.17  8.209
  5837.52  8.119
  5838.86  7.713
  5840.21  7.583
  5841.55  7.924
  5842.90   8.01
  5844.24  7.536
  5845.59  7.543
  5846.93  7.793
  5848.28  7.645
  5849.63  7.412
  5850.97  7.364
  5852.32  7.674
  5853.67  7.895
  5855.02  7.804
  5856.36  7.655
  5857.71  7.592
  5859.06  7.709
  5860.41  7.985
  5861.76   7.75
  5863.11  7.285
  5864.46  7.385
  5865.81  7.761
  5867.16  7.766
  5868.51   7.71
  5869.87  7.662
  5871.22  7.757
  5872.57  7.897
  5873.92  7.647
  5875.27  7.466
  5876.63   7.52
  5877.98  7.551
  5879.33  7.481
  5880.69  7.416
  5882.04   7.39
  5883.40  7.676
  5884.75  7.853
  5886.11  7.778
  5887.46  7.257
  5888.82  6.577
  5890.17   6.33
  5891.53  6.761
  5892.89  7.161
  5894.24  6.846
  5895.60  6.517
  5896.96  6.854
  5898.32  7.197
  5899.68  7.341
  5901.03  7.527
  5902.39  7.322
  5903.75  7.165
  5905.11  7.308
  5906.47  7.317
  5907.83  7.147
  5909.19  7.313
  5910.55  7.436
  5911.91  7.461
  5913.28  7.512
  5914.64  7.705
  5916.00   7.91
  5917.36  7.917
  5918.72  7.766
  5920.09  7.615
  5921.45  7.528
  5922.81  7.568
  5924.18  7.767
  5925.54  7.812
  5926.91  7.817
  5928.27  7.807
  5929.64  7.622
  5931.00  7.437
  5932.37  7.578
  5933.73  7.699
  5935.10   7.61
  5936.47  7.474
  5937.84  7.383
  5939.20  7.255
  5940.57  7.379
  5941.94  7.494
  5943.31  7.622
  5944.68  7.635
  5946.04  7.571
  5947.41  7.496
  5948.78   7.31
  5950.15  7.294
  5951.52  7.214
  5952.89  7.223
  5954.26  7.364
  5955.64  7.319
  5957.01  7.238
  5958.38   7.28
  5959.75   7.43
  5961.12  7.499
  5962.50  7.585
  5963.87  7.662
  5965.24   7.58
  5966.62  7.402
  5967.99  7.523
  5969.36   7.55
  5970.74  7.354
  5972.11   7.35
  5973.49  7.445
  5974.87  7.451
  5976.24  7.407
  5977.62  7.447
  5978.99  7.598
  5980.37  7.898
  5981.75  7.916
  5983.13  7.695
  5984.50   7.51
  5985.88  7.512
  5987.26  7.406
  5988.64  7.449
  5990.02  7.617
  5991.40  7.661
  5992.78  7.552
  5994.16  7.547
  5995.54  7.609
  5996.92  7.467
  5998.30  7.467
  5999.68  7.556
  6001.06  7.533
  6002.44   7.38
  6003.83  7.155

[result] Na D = 1.8 Angstrom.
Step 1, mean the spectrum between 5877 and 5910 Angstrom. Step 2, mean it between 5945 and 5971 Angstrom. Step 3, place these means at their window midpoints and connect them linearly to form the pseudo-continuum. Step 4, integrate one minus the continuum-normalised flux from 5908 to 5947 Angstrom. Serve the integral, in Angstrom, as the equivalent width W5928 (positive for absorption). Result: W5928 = -1.4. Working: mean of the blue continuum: 7.22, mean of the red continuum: 7.42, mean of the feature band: 7.59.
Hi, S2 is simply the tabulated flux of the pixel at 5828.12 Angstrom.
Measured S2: 8.206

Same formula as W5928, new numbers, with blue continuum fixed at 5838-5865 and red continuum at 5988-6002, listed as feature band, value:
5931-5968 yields 0.67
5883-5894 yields 0.70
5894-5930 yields 0.77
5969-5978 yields 0.17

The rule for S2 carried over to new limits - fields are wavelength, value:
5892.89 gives 7.161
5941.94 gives 7.494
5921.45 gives 7.528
